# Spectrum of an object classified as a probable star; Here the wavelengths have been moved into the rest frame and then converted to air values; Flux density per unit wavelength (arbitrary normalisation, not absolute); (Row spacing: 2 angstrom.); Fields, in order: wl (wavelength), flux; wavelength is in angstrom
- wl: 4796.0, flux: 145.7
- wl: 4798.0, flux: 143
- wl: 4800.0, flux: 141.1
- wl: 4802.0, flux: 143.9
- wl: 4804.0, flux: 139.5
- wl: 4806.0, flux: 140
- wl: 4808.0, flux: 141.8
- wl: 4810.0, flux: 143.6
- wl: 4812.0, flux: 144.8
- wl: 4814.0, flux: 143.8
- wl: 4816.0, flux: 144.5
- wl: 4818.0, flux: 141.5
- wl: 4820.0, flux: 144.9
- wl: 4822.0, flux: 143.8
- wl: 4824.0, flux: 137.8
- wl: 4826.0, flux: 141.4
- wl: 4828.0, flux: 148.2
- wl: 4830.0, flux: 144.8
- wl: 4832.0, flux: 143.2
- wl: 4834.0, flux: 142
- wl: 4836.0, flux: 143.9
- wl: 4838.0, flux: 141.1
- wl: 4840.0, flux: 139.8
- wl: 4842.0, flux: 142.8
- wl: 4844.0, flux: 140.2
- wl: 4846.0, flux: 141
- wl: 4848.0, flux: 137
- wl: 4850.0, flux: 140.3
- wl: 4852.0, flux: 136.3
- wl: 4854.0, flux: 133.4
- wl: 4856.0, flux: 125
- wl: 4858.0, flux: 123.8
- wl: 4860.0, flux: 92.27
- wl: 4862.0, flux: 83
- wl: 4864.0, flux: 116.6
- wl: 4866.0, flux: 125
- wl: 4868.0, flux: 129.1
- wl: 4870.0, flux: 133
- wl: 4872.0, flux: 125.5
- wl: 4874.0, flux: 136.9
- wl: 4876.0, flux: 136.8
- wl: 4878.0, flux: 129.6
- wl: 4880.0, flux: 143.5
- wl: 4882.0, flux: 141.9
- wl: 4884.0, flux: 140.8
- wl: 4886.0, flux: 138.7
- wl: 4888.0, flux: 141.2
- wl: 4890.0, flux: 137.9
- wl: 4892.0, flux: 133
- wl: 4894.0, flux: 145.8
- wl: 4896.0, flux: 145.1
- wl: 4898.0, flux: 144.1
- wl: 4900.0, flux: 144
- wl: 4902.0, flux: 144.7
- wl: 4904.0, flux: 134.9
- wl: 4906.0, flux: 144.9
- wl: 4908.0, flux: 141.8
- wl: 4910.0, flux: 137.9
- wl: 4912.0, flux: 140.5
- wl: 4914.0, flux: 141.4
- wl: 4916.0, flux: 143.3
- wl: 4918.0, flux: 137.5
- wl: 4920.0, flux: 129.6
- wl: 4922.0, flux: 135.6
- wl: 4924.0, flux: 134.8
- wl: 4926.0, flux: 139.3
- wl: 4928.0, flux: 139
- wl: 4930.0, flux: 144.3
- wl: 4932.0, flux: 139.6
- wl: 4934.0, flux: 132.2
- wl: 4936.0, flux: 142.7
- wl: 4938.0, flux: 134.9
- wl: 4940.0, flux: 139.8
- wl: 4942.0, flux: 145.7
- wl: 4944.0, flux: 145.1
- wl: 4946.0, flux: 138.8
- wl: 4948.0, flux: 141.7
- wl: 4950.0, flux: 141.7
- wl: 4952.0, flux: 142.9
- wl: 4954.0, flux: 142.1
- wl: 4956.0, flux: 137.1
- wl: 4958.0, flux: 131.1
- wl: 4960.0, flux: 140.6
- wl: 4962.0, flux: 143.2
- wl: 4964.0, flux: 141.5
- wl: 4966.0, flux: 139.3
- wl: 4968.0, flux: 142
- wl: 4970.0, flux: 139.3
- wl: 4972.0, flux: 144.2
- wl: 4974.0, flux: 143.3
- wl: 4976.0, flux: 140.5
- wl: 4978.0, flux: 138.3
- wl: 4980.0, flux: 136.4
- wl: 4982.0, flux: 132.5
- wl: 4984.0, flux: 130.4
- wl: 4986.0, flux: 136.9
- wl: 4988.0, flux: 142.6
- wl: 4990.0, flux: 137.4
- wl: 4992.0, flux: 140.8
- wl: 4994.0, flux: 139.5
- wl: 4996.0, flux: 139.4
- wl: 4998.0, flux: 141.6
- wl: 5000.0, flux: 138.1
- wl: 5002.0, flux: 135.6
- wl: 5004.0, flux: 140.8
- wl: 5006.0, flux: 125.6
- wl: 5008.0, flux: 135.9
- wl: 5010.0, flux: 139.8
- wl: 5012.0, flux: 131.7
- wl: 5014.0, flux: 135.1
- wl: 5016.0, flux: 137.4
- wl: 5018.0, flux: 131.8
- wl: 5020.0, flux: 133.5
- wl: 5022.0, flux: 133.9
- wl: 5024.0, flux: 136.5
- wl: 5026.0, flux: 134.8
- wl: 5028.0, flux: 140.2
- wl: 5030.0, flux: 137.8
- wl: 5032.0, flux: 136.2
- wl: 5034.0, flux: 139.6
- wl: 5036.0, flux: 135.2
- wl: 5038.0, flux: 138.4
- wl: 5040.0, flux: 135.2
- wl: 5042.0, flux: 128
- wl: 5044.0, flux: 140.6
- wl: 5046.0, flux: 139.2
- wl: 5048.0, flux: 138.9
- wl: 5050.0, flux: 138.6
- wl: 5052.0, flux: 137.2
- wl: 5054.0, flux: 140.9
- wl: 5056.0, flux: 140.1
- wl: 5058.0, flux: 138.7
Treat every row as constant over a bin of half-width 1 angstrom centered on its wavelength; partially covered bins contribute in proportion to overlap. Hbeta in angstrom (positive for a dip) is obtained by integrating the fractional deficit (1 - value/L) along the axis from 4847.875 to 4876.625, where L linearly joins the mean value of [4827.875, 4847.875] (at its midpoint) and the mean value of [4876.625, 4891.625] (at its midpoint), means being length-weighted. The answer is 3.3 angstrom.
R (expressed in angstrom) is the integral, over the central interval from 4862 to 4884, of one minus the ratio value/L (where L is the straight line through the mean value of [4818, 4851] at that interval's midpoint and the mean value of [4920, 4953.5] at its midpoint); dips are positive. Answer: 1.73 angstrom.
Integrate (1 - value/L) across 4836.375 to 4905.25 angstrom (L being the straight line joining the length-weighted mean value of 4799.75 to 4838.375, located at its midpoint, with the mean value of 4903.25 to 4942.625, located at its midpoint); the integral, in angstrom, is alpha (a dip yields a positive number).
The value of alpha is 3.5 angstrom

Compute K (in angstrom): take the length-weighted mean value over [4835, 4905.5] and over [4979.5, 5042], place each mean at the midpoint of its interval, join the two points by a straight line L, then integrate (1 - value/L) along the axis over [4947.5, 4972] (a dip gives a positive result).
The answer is -0.88 angstrom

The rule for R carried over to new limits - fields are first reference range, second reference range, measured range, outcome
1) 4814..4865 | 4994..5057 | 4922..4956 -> -1.0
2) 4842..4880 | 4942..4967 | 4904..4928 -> -0.6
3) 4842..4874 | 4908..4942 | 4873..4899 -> -1.6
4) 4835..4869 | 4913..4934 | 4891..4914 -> -1.0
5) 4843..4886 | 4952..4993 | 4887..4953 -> -2.9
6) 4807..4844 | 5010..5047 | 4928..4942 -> 0.0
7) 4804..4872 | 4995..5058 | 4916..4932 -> -0.2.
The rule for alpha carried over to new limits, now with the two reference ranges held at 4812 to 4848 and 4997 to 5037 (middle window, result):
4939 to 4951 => -0.3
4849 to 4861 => 1.4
